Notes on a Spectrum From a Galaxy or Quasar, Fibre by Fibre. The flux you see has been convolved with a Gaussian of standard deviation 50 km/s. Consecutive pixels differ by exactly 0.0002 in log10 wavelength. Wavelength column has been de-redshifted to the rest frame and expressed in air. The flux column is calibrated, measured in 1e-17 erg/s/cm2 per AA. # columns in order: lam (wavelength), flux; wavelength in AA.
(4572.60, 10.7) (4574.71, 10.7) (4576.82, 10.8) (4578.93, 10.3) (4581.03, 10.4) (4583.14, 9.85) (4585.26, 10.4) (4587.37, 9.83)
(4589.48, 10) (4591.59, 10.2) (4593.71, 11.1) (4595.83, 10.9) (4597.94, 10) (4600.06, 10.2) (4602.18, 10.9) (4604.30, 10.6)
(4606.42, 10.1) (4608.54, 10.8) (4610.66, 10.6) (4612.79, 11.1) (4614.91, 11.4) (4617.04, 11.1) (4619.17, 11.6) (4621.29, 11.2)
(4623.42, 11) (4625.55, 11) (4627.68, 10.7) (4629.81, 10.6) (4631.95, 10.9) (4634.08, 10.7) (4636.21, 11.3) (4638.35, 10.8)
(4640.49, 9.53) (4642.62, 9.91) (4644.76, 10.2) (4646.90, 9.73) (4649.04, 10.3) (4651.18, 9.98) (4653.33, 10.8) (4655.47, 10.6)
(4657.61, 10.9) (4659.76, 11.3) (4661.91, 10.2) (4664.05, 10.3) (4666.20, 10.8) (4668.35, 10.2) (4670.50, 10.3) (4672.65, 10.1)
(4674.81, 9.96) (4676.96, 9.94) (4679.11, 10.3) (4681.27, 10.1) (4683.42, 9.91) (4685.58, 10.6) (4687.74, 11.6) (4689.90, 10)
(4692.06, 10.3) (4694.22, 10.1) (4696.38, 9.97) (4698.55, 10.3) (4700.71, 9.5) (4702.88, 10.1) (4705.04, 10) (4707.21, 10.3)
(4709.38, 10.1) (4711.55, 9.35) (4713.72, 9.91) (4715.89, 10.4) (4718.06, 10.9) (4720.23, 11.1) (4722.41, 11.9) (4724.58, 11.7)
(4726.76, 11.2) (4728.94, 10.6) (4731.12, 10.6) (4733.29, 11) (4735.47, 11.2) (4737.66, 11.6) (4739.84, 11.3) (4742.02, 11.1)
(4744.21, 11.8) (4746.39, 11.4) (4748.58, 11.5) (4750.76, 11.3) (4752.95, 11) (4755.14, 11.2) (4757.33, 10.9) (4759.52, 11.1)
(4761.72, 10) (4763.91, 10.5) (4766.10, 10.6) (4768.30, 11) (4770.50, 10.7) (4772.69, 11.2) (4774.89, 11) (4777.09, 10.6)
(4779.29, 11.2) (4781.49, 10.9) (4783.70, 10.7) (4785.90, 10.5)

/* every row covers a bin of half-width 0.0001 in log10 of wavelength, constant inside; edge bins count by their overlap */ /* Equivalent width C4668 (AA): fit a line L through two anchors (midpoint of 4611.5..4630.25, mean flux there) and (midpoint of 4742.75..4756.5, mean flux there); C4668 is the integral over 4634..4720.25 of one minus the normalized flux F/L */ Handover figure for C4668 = 7.0 AA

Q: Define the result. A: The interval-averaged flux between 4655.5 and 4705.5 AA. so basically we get 10.3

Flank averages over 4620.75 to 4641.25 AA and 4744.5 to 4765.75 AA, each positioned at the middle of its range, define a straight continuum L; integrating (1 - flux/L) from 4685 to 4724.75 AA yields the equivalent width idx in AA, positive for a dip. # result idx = 1.9 AA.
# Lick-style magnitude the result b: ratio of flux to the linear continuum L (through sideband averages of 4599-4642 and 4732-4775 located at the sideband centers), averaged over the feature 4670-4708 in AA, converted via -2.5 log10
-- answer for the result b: 0.078 mag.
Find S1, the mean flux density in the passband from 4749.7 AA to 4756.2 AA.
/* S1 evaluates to 11.2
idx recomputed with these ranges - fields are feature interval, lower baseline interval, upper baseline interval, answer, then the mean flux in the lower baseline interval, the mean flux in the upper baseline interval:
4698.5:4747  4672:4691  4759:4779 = -1.2 AA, 10.3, 10.8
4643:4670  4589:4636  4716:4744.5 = 1.2 AA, 10.8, 11.2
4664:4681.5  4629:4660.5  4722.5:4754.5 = 0.8 AA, 10.5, 11.3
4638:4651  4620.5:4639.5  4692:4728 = 0.9 AA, 10.9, 10.4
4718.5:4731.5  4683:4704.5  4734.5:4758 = -0.4 AA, 10.2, 11.3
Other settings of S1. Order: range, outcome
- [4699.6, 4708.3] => 9.98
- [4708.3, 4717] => 9.95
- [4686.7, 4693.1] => 10.6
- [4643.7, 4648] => 9.97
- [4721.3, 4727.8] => 11.6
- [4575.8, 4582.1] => 10.5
